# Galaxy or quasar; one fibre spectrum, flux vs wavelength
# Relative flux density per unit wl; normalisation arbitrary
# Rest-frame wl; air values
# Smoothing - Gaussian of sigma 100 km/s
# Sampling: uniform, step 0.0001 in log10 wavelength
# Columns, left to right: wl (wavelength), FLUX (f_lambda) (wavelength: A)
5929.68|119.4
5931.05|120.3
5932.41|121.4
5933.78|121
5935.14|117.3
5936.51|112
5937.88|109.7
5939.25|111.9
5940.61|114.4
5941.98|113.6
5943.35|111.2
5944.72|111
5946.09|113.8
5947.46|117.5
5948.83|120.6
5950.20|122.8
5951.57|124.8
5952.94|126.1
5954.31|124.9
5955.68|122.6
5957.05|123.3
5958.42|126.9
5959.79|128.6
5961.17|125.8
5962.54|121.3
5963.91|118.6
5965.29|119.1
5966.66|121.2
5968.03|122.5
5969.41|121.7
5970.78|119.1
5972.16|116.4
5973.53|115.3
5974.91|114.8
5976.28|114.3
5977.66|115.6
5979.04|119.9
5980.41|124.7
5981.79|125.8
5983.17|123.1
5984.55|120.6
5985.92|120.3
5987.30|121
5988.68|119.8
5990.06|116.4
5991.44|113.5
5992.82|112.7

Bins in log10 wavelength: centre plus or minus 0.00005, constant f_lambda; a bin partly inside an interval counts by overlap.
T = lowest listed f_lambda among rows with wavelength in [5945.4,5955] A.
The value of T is 113.8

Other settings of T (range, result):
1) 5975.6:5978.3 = 114.3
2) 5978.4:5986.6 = 119.9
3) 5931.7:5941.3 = 109.7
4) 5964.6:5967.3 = 119.1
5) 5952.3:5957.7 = 122.6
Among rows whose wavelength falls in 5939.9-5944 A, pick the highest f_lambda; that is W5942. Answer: 114.4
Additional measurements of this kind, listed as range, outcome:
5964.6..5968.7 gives 122.5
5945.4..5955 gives 126.1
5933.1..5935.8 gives 121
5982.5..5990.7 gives 123.1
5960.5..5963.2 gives 125.8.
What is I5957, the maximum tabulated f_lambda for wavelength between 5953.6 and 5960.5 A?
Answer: 128.6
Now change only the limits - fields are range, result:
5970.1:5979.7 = 119.9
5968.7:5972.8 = 121.7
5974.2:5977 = 114.8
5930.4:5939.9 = 121.4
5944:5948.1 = 117.5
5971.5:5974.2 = 116.4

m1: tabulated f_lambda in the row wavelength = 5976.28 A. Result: 114.3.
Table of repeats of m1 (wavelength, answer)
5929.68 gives 119.4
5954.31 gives 124.9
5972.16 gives 116.4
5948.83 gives 120.6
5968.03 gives 122.5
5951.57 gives 124.8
